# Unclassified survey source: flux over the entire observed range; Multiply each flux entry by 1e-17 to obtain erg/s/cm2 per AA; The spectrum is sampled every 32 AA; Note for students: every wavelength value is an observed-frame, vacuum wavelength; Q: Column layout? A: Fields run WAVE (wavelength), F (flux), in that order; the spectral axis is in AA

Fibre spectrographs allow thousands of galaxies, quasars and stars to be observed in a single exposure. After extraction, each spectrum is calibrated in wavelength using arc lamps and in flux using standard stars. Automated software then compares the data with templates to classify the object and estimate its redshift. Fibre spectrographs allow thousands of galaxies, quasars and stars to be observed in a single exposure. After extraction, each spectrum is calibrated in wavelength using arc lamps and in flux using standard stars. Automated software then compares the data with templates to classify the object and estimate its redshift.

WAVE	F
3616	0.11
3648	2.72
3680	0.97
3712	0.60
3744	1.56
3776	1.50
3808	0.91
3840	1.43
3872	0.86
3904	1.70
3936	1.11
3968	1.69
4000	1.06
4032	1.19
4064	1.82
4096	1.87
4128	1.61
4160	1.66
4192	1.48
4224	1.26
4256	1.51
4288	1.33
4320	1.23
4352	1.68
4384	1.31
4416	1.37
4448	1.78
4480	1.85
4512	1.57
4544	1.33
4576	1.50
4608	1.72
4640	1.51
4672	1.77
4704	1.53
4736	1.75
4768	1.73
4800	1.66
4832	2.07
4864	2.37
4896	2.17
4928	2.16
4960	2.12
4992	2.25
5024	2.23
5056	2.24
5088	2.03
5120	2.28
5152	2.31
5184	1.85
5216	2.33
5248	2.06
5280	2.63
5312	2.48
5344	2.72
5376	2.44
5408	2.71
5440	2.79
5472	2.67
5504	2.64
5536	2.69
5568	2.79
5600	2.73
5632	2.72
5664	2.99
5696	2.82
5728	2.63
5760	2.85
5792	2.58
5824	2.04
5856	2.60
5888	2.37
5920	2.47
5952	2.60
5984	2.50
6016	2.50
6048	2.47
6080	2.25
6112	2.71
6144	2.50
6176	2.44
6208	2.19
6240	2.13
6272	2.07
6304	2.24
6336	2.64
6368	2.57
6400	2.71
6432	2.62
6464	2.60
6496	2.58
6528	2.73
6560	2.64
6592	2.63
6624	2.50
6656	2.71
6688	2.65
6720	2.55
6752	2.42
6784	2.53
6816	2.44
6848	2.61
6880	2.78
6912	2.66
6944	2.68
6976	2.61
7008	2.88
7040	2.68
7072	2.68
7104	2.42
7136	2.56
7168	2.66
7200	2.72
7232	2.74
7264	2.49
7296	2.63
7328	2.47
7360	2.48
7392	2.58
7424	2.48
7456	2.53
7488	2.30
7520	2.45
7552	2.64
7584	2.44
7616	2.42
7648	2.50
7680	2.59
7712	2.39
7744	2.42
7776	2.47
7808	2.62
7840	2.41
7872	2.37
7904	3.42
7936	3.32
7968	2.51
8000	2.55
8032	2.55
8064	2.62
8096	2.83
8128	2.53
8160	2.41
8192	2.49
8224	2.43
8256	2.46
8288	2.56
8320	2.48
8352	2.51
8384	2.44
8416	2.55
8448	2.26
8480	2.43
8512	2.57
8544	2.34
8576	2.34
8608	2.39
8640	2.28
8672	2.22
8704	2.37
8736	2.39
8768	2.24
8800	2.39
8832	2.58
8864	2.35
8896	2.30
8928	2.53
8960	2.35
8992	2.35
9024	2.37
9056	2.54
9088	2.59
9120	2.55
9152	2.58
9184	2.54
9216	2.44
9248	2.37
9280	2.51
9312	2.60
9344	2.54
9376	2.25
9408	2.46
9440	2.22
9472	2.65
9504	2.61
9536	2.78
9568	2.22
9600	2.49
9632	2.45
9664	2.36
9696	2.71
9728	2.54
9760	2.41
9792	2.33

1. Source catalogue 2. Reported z 0.21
